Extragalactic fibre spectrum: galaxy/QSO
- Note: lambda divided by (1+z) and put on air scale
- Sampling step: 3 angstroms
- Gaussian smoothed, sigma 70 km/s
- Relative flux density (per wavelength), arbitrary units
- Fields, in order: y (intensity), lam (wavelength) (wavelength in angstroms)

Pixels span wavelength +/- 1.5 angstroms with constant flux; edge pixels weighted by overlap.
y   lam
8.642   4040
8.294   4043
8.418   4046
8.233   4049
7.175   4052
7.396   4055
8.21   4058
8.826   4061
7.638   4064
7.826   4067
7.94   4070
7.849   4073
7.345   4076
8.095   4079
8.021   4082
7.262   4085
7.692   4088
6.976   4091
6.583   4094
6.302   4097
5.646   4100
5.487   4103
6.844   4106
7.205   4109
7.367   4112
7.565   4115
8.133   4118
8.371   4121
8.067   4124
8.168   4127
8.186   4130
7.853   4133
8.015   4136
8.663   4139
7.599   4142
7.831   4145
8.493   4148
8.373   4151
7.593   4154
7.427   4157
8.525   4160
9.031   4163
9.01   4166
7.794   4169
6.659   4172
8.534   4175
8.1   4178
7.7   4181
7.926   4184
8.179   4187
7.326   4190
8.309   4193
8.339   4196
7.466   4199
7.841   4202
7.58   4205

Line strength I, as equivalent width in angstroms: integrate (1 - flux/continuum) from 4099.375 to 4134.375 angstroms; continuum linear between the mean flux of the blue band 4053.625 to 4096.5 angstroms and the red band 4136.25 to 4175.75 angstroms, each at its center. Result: 2.0 angstroms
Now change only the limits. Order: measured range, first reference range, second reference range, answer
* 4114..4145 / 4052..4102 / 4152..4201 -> -1.29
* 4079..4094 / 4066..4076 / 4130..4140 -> 0.80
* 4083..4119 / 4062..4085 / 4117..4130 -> 4.91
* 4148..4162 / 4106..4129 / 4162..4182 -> -0.12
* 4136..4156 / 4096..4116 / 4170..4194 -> -2.25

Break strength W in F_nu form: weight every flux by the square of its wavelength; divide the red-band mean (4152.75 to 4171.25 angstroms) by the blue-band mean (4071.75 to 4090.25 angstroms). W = 1.11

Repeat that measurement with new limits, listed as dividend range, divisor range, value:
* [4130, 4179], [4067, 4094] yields 1.10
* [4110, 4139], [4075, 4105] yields 1.17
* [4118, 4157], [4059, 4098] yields 1.10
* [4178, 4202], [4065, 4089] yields 1.08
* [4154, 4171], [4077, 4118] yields 1.21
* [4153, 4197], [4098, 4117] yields 1.24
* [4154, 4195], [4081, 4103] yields 1.23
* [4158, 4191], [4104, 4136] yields 1.07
